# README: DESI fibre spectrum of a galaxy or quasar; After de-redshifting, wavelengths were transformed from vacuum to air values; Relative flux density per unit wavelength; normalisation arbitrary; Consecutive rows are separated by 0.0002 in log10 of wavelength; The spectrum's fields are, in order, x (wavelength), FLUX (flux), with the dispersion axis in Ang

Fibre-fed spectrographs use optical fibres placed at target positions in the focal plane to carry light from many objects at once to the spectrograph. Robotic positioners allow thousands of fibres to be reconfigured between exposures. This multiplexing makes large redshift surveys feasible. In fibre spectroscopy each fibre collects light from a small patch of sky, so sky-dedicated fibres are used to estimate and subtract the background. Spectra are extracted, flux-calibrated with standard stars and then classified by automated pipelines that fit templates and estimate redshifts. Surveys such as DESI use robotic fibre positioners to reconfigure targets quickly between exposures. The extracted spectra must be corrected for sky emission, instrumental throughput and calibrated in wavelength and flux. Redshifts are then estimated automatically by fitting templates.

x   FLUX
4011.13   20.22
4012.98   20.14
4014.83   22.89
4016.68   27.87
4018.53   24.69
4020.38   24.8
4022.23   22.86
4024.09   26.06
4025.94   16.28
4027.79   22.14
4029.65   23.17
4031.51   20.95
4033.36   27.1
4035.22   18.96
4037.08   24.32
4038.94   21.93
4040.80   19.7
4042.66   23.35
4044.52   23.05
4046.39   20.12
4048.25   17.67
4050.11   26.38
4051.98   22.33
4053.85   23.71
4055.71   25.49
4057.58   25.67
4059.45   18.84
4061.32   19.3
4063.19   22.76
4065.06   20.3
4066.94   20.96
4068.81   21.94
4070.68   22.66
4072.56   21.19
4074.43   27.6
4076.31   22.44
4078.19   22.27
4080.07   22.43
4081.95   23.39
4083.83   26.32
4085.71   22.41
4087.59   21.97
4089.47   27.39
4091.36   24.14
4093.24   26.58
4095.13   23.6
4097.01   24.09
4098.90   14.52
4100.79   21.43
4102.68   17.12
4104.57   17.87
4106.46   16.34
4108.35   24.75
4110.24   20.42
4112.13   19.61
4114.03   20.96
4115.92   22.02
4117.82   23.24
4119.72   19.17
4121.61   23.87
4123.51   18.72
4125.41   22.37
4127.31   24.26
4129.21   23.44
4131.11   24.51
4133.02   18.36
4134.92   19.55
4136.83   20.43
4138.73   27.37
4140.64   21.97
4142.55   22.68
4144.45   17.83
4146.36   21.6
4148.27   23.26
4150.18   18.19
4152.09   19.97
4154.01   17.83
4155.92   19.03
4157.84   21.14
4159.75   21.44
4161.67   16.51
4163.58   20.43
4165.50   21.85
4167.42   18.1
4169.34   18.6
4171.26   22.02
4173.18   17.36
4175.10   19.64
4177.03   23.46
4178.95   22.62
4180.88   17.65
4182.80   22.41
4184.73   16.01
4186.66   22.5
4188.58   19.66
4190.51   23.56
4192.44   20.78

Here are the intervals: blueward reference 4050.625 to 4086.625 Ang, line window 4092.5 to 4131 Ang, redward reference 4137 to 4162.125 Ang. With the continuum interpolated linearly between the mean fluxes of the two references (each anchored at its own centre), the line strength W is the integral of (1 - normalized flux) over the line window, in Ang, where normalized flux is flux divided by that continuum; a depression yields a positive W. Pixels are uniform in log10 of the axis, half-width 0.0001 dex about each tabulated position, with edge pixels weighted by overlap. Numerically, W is 0.8 Ang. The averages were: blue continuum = 22.8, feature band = 21.3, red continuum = 20.8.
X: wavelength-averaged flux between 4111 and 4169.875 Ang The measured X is 20.9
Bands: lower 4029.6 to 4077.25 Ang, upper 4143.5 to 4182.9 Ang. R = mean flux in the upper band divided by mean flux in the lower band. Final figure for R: 0.89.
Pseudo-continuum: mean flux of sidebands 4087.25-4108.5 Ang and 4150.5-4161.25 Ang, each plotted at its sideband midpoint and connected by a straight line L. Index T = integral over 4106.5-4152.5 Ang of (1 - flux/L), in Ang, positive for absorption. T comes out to -2.4 Ang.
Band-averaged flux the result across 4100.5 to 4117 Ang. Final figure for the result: 20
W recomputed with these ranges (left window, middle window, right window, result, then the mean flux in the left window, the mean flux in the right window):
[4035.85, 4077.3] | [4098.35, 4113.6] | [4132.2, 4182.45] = 1.55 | 22.3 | 20.4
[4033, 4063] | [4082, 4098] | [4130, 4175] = -2.18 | 22.3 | 20.4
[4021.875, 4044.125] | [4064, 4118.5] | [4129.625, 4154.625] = -1.03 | 22.2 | 21.1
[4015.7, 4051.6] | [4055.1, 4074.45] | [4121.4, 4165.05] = 0.08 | 22.7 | 21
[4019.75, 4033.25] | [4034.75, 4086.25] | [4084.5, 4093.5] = 2.46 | 22.6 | 24.4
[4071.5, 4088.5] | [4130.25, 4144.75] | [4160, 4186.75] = -0.36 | 23.3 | 19.9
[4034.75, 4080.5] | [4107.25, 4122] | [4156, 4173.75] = -0.50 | 22.2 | 19.7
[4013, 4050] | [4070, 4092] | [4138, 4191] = -1.94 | 22.5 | 20.5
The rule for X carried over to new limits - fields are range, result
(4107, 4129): 21.7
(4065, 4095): 23.5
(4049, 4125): 22.1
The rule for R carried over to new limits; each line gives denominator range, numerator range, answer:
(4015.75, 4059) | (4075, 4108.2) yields 0.97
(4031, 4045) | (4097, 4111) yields 0.86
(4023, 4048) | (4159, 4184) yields 0.92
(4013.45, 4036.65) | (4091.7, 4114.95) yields 0.90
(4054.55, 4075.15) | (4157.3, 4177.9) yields 0.89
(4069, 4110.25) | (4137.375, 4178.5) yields 0.92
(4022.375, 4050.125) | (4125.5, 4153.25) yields 0.99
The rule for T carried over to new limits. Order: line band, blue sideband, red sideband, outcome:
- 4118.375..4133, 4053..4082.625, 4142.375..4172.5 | -0.9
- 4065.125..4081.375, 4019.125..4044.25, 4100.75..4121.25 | -0.9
